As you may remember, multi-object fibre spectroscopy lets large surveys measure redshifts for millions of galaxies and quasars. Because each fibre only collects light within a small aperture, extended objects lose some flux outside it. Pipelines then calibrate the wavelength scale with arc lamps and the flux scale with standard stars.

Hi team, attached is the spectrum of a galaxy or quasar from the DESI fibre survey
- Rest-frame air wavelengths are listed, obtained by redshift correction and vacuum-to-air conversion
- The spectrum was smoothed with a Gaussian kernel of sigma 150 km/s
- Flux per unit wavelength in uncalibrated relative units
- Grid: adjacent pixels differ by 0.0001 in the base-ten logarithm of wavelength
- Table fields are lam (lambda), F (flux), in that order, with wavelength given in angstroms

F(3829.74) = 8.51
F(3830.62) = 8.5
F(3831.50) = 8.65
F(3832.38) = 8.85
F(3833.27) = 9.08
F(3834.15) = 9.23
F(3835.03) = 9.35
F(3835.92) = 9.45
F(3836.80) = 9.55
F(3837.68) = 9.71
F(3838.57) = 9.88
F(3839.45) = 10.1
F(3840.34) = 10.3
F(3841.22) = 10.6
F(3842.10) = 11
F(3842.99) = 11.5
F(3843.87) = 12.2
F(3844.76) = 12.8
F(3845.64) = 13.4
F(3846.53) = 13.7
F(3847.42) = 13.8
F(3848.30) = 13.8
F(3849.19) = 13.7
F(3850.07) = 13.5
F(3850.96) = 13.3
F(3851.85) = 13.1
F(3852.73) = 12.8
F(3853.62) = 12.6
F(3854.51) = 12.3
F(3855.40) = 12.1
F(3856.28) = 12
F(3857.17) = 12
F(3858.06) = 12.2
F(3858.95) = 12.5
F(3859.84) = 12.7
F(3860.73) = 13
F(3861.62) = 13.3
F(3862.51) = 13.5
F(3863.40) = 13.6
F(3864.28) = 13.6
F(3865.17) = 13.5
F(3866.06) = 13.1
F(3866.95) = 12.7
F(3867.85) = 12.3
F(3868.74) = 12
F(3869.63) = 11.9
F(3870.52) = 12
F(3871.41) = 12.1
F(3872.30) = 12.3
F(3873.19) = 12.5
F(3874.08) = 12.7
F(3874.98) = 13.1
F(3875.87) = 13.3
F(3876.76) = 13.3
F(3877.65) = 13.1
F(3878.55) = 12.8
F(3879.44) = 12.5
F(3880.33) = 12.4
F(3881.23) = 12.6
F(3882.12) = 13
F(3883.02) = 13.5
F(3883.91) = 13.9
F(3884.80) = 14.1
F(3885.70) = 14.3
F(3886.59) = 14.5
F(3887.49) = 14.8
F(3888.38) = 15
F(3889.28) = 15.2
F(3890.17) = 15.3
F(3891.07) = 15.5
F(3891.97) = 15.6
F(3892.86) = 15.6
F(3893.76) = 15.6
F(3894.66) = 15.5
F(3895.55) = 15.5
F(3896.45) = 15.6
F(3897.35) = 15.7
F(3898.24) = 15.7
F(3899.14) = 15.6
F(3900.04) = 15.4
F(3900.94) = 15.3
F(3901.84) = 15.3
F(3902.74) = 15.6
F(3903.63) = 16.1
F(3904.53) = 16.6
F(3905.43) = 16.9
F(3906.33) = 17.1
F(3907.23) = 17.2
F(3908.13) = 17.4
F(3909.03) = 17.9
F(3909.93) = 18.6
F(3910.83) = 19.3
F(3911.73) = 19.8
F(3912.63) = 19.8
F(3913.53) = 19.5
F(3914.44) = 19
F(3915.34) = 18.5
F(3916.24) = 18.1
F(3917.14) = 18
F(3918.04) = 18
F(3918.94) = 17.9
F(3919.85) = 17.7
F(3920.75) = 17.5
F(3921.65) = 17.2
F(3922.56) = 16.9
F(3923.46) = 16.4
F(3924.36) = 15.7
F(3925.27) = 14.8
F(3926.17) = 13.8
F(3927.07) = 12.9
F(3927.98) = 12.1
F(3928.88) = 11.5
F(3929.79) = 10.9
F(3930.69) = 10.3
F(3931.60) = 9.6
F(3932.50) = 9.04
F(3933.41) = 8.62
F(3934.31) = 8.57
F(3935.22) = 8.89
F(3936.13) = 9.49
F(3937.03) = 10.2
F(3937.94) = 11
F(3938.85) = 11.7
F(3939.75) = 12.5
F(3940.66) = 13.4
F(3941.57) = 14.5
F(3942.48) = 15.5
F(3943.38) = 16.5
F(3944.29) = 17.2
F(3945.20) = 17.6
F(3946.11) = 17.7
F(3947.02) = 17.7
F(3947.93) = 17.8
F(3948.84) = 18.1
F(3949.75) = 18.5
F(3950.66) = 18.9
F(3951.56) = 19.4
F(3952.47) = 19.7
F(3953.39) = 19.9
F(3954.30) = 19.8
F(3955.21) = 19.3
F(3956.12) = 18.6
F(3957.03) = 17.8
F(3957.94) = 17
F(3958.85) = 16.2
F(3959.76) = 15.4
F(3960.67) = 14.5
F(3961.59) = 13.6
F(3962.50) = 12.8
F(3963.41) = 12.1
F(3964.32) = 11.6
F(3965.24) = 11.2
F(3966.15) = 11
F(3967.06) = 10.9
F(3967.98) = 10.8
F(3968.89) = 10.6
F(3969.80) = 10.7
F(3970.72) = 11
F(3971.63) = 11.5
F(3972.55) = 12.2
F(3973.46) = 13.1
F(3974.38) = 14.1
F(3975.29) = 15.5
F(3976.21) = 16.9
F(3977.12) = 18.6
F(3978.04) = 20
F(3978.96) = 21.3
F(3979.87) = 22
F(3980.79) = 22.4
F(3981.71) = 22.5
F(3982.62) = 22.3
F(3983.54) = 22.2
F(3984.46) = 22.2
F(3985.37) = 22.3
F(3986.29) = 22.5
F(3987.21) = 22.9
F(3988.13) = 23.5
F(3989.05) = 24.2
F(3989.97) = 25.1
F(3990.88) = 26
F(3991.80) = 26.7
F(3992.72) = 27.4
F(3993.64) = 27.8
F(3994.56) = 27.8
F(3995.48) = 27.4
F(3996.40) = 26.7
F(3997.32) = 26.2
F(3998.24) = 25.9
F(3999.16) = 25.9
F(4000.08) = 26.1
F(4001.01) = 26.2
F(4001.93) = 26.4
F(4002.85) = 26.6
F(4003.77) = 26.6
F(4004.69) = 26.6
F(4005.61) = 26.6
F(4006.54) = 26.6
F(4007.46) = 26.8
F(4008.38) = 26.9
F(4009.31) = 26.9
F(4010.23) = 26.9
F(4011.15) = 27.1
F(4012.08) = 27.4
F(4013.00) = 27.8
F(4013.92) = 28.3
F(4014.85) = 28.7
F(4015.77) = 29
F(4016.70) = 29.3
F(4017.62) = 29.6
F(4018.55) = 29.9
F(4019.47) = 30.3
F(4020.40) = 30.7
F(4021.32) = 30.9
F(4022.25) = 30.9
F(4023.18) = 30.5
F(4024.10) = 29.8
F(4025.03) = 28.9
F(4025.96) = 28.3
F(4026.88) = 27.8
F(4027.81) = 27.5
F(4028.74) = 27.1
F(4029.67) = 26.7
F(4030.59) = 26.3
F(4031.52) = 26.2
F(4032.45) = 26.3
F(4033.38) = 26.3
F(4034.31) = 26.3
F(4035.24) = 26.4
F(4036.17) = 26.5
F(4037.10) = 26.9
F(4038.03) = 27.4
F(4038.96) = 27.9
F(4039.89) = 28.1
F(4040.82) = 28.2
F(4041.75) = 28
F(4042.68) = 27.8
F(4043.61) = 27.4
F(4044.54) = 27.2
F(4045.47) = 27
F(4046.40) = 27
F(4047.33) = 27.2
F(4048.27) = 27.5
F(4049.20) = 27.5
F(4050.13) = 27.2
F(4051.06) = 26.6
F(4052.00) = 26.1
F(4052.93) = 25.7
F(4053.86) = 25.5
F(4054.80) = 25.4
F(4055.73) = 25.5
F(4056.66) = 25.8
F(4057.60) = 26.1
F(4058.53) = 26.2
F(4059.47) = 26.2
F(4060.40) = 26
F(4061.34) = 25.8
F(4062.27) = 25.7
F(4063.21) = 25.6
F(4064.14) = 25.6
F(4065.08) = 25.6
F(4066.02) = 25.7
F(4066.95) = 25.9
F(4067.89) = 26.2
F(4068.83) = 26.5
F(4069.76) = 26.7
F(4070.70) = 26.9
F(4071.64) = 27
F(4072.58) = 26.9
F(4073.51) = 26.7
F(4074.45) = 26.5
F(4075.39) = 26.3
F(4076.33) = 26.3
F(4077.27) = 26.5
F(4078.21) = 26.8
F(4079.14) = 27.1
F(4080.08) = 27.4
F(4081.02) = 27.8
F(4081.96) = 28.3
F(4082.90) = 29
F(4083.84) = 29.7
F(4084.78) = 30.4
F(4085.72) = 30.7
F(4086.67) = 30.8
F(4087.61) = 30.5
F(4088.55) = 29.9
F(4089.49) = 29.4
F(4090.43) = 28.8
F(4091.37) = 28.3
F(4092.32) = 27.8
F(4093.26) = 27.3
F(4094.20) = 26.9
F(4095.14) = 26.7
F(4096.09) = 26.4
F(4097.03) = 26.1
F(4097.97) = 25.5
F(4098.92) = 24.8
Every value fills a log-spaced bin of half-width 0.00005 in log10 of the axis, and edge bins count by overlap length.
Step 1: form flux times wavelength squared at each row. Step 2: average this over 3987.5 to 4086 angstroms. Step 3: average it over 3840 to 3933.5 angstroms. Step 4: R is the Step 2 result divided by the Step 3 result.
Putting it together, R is 2.0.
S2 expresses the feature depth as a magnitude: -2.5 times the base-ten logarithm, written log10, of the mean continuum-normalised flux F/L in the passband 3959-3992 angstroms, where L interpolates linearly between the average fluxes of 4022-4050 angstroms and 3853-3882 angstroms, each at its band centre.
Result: 0.28 mag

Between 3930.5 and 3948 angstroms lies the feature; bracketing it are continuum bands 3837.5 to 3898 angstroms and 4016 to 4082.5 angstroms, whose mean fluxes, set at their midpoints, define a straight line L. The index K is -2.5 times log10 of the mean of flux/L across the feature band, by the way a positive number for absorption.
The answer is 0.41 mag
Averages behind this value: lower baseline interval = 13.2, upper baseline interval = 27.2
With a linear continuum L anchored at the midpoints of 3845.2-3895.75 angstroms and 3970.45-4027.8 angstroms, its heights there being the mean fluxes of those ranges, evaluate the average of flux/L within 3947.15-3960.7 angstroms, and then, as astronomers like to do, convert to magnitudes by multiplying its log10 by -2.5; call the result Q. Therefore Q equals 0.150 mag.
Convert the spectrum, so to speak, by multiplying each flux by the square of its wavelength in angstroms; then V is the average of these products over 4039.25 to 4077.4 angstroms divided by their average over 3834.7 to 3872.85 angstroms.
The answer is 2.41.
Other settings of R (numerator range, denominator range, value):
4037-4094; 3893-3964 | 1.86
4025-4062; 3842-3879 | 2.30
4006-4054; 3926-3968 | 2.03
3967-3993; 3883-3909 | 1.28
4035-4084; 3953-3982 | 1.82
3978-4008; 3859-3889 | 2.02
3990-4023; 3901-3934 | 1.83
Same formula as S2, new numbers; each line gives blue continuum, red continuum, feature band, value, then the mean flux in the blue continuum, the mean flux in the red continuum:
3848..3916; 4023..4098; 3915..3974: 0.28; 14.5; 27.2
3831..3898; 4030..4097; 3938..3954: 0.12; 12.8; 27.1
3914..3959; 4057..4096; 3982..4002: -0.24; 15.4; 27.3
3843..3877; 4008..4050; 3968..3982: 0.41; 12.8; 27.9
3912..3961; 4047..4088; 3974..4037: -0.20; 15.5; 26.9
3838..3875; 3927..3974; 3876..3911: -0.17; 12.5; 13.9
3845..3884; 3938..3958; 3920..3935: 0.24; 12.9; 17.1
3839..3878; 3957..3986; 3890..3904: -0.14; 12.6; 15.8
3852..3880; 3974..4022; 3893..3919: -0.03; 12.7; 25.4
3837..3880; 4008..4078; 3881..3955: 0.11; 12.5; 27.2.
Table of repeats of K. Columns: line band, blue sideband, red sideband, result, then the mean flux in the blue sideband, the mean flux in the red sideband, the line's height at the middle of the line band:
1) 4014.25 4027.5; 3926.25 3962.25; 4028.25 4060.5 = -0.23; 14.7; 26.7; 23.9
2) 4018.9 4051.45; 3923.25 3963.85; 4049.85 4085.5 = -0.19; 14.6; 26.6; 23.5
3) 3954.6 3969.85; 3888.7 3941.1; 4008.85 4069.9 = 0.37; 15.1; 27.3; 19.7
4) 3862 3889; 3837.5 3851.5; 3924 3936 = -0.12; 12.1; 11.2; 11.8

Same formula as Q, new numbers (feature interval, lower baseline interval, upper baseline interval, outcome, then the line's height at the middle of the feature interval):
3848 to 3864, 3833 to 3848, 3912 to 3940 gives -0.12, 11.5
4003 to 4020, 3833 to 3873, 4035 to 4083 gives -0.19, 23.3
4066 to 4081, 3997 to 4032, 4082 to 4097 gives 0.07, 28.5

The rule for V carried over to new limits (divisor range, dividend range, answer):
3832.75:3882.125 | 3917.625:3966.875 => 1.26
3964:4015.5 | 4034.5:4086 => 1.26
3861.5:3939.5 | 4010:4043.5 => 2.07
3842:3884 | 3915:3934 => 1.17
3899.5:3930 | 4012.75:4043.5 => 1.79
